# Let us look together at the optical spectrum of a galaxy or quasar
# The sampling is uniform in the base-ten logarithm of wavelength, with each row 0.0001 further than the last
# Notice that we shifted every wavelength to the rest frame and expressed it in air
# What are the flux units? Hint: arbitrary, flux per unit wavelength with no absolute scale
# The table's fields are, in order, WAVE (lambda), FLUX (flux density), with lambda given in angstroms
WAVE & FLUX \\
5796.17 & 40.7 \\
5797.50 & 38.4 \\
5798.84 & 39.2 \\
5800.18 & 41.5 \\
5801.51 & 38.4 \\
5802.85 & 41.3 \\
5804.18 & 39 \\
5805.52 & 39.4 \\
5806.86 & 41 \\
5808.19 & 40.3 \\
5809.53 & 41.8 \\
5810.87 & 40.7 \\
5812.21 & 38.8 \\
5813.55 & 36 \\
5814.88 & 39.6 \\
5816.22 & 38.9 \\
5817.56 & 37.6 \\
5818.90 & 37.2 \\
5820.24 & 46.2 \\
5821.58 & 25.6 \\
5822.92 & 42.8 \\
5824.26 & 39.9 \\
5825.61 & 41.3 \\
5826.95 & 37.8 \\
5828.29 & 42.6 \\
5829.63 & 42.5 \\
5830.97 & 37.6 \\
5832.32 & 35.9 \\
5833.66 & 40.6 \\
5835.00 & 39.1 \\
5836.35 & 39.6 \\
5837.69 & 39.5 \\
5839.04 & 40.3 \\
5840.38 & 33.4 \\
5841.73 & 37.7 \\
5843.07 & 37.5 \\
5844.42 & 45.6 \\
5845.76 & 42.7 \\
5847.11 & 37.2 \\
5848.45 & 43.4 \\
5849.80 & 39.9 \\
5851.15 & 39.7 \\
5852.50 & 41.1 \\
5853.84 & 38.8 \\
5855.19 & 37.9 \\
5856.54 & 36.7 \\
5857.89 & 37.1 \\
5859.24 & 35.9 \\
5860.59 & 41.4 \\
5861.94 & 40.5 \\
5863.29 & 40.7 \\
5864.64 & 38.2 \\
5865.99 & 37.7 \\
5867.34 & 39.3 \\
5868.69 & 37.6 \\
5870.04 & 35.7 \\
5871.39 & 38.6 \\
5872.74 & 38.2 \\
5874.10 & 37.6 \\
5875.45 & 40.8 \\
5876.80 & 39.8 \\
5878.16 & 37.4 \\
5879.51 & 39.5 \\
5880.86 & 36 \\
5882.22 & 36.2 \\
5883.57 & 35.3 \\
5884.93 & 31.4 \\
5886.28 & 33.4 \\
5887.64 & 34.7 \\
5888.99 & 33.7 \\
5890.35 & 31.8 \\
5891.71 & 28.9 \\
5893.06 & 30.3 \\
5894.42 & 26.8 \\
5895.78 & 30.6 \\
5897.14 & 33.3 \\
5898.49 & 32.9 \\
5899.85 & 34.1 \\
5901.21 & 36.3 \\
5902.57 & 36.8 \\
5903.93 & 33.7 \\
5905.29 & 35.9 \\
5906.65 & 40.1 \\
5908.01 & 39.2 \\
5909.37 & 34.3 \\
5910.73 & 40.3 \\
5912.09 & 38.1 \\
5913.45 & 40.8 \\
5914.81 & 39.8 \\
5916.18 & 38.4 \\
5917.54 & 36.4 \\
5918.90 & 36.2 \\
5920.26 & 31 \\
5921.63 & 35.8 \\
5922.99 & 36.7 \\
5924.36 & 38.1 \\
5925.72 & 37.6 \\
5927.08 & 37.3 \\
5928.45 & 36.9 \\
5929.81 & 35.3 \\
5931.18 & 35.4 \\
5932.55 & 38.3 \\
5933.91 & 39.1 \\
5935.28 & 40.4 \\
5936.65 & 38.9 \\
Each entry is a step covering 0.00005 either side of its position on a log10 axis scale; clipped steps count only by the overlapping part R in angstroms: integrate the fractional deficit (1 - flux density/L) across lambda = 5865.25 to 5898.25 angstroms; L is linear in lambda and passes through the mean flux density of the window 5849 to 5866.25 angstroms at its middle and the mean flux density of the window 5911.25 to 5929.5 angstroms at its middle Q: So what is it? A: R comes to 2.68 angstroms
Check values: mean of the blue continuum 38.9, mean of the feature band 35.2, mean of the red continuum 37.2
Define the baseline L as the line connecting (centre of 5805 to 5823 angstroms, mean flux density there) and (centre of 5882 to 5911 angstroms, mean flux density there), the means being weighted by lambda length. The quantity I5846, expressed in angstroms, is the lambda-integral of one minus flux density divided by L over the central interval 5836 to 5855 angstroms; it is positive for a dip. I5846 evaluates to -1.4 angstroms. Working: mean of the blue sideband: 38.9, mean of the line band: 39.7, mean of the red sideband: 34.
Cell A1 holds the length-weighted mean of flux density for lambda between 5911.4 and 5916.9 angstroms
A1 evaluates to 39.2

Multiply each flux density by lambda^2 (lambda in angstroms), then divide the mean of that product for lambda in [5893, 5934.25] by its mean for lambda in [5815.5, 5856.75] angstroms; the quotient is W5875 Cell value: 0.9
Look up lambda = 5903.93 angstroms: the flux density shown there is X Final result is 33.7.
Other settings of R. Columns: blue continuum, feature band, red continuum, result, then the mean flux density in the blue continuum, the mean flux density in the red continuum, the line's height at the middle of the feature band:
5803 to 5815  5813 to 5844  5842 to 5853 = 1.17 angstroms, 39.7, 40.8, 40.3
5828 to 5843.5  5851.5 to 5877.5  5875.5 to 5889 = -1.06 angstroms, 38.8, 36.1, 37.1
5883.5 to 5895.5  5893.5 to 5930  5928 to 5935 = -1.52 angstroms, 31.6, 37.2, 34.6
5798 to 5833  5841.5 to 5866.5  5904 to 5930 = -0.62 angstroms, 39.3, 37.2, 38.5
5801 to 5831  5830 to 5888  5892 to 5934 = -0.71 angstroms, 39.5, 35.9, 37.9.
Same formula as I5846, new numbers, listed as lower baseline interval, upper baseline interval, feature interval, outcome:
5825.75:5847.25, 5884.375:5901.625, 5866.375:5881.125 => -1.6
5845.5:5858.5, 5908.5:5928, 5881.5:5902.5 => 2.9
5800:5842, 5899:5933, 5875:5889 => 0.5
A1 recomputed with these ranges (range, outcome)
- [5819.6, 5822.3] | 35.9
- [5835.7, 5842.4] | 38.1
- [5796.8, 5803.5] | 39.7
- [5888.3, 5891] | 32.8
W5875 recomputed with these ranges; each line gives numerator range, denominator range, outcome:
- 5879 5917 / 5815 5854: 0.91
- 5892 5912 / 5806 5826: 0.91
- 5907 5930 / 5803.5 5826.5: 0.99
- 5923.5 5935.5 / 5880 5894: 1.15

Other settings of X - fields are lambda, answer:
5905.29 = 35.9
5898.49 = 32.9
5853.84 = 38.8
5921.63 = 35.8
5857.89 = 37.1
